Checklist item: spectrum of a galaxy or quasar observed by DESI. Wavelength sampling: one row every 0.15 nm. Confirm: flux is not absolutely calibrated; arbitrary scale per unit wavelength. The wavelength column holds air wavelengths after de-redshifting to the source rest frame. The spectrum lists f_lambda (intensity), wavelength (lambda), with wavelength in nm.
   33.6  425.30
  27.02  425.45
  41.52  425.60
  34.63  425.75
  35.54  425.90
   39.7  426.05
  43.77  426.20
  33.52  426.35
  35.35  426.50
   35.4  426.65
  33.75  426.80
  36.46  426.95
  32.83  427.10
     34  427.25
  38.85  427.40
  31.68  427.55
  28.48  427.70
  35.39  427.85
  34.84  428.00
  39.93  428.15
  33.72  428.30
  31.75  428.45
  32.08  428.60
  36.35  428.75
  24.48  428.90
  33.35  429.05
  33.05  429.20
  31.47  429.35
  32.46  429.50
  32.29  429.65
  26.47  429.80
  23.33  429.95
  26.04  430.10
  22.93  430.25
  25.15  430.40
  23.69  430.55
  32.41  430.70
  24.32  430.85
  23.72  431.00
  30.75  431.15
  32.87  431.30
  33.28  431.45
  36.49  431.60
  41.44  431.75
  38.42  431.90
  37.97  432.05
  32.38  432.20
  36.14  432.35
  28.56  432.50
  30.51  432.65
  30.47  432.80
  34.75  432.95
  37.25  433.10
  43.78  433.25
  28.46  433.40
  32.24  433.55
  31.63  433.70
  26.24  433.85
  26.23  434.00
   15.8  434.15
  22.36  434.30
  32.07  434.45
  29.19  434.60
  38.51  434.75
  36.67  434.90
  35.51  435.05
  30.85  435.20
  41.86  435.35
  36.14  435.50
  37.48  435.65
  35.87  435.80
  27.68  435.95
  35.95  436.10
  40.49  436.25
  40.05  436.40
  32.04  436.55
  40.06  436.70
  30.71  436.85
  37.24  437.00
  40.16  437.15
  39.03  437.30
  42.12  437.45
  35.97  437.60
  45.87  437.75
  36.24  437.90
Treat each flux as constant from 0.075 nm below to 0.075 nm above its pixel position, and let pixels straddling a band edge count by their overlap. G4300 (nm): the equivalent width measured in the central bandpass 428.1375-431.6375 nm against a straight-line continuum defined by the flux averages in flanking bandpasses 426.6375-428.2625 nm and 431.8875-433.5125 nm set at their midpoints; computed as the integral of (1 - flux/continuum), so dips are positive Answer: 0.47 nm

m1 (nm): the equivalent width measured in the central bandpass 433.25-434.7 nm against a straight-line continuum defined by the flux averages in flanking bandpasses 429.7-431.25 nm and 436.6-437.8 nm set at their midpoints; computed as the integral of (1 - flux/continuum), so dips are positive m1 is 0.19 nm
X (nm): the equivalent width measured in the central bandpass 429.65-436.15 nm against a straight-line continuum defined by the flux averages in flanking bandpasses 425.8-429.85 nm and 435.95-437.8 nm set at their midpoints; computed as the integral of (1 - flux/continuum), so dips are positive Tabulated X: 0.84 nm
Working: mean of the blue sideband 34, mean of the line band 31.5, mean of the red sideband 37.8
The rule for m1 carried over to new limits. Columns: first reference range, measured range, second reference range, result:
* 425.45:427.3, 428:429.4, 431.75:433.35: 0.11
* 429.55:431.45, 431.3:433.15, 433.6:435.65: -0.37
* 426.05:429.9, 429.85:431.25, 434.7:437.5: 0.35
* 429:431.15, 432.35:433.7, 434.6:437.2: -0.05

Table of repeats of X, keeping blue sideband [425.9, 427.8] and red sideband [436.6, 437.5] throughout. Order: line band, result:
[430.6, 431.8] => 0.16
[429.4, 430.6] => 0.31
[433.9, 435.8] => 0.28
